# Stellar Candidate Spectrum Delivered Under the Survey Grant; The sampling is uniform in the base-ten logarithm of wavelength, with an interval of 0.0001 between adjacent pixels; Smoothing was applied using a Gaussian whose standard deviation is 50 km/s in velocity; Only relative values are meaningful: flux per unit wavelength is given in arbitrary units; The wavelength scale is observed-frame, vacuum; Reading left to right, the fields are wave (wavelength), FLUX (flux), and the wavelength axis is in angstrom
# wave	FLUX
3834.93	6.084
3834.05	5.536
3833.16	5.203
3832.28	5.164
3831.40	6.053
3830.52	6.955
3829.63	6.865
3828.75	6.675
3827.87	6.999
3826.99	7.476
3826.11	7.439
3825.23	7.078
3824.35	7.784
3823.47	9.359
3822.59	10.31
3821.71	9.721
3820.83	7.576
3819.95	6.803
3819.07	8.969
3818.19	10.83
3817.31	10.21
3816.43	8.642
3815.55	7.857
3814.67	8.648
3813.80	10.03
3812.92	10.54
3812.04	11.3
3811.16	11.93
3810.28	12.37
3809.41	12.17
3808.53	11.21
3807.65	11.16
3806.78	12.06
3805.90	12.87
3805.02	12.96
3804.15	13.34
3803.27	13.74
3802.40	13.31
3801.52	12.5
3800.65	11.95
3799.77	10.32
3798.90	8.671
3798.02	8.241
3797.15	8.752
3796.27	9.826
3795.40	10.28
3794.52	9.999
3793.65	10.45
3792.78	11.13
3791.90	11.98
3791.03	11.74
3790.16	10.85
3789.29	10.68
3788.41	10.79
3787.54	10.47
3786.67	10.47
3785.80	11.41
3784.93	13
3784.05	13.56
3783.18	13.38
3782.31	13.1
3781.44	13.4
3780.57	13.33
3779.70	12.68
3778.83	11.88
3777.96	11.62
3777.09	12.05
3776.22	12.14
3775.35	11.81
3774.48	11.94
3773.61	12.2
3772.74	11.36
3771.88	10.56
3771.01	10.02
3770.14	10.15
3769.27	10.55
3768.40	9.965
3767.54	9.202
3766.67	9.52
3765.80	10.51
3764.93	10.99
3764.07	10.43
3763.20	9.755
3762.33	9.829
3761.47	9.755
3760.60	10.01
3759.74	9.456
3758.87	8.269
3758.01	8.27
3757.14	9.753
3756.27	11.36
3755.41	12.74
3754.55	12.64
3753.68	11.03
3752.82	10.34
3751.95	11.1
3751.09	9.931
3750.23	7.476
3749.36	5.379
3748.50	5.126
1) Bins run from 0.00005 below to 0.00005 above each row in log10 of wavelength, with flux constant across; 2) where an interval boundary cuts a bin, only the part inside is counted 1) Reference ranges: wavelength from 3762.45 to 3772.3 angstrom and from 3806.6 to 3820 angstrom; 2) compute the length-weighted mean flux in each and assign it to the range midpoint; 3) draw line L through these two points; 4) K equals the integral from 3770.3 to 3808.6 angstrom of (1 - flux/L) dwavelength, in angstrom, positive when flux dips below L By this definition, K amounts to -4.95 angstrom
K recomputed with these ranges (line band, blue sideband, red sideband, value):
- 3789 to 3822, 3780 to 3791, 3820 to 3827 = -2.1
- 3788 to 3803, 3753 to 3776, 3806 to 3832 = -1.5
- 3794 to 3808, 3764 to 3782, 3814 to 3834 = -2.8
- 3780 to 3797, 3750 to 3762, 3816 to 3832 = -4.3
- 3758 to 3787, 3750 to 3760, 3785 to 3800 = -2.2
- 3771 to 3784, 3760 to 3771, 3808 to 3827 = -3.0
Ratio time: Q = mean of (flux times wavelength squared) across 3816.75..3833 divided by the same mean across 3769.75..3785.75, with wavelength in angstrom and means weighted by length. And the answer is 0.67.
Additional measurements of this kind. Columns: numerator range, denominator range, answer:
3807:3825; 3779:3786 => 0.77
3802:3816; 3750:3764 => 1.17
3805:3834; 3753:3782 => 0.85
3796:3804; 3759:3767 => 1.12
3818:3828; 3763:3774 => 0.82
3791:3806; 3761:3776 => 1.08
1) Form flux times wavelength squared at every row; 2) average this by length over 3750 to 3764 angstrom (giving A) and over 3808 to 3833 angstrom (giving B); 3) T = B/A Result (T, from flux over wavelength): 0.89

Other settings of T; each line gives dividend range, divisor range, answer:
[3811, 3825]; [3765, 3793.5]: 0.83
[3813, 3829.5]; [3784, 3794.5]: 0.77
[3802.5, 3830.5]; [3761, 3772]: 1.00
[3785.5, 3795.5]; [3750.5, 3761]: 1.07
